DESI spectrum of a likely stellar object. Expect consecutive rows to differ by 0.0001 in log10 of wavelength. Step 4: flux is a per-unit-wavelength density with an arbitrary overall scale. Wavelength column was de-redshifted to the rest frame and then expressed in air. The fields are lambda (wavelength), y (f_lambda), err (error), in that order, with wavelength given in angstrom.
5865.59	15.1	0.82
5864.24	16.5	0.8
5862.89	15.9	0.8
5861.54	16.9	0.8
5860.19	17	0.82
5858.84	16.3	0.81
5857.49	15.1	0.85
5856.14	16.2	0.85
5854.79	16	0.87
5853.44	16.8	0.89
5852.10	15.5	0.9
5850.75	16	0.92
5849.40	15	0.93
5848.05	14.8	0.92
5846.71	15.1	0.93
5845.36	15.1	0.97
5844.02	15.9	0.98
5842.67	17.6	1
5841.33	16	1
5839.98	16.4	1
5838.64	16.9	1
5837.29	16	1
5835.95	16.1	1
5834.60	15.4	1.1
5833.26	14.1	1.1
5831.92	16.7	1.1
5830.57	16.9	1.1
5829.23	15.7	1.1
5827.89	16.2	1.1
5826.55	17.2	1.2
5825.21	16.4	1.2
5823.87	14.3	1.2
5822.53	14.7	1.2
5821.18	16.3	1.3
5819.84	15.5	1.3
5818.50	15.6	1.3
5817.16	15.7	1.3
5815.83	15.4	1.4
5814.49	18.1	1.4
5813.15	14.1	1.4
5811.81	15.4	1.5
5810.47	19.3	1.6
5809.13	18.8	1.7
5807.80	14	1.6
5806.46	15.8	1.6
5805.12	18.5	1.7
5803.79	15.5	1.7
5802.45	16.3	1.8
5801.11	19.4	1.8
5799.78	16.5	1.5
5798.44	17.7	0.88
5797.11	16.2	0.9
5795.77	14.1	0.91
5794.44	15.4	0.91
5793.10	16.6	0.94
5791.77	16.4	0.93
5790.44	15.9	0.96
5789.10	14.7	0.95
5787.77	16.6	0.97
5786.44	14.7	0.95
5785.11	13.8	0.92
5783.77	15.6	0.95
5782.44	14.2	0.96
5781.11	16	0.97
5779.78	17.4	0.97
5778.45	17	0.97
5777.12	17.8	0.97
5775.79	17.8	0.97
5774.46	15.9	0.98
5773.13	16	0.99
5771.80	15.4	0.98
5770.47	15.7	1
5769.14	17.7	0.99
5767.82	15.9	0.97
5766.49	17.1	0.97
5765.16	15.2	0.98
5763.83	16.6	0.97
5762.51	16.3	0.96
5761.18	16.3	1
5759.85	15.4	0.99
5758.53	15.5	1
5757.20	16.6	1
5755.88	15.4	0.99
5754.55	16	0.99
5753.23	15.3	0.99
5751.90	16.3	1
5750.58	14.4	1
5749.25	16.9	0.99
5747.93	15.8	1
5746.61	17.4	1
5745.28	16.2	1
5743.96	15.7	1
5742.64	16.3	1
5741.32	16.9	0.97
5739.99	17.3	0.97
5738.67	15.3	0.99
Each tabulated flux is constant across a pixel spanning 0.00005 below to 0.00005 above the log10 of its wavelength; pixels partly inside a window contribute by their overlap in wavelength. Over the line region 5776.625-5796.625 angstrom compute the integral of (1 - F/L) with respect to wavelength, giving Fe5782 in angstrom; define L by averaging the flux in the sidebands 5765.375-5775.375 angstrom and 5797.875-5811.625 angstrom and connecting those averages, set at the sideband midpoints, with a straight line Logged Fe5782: 1.1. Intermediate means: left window 16.2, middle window 15.7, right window 17.1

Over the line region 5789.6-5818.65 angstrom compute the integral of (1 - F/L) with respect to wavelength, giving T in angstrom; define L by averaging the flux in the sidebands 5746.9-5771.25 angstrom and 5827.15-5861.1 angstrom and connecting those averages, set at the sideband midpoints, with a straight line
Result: -0.7 angstrom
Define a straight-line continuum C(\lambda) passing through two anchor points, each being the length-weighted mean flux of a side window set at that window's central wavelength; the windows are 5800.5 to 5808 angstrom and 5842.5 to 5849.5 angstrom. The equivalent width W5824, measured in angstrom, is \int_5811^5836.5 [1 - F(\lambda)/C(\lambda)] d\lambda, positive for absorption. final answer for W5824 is 0.5 angstrom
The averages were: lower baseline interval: 16.7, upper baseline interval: 15.5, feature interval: 15.8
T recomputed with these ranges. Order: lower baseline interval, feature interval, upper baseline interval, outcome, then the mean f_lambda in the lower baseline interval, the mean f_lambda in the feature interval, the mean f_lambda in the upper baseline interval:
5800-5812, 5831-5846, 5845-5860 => 0.0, 17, 16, 15.7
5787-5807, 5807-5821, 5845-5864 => 0.0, 16.4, 16.2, 15.9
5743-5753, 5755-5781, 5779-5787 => -1.2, 16.1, 16.4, 15.3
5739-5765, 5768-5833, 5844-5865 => -0.7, 16.1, 16.2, 15.9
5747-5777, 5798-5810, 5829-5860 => -0.7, 16.1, 17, 15.9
